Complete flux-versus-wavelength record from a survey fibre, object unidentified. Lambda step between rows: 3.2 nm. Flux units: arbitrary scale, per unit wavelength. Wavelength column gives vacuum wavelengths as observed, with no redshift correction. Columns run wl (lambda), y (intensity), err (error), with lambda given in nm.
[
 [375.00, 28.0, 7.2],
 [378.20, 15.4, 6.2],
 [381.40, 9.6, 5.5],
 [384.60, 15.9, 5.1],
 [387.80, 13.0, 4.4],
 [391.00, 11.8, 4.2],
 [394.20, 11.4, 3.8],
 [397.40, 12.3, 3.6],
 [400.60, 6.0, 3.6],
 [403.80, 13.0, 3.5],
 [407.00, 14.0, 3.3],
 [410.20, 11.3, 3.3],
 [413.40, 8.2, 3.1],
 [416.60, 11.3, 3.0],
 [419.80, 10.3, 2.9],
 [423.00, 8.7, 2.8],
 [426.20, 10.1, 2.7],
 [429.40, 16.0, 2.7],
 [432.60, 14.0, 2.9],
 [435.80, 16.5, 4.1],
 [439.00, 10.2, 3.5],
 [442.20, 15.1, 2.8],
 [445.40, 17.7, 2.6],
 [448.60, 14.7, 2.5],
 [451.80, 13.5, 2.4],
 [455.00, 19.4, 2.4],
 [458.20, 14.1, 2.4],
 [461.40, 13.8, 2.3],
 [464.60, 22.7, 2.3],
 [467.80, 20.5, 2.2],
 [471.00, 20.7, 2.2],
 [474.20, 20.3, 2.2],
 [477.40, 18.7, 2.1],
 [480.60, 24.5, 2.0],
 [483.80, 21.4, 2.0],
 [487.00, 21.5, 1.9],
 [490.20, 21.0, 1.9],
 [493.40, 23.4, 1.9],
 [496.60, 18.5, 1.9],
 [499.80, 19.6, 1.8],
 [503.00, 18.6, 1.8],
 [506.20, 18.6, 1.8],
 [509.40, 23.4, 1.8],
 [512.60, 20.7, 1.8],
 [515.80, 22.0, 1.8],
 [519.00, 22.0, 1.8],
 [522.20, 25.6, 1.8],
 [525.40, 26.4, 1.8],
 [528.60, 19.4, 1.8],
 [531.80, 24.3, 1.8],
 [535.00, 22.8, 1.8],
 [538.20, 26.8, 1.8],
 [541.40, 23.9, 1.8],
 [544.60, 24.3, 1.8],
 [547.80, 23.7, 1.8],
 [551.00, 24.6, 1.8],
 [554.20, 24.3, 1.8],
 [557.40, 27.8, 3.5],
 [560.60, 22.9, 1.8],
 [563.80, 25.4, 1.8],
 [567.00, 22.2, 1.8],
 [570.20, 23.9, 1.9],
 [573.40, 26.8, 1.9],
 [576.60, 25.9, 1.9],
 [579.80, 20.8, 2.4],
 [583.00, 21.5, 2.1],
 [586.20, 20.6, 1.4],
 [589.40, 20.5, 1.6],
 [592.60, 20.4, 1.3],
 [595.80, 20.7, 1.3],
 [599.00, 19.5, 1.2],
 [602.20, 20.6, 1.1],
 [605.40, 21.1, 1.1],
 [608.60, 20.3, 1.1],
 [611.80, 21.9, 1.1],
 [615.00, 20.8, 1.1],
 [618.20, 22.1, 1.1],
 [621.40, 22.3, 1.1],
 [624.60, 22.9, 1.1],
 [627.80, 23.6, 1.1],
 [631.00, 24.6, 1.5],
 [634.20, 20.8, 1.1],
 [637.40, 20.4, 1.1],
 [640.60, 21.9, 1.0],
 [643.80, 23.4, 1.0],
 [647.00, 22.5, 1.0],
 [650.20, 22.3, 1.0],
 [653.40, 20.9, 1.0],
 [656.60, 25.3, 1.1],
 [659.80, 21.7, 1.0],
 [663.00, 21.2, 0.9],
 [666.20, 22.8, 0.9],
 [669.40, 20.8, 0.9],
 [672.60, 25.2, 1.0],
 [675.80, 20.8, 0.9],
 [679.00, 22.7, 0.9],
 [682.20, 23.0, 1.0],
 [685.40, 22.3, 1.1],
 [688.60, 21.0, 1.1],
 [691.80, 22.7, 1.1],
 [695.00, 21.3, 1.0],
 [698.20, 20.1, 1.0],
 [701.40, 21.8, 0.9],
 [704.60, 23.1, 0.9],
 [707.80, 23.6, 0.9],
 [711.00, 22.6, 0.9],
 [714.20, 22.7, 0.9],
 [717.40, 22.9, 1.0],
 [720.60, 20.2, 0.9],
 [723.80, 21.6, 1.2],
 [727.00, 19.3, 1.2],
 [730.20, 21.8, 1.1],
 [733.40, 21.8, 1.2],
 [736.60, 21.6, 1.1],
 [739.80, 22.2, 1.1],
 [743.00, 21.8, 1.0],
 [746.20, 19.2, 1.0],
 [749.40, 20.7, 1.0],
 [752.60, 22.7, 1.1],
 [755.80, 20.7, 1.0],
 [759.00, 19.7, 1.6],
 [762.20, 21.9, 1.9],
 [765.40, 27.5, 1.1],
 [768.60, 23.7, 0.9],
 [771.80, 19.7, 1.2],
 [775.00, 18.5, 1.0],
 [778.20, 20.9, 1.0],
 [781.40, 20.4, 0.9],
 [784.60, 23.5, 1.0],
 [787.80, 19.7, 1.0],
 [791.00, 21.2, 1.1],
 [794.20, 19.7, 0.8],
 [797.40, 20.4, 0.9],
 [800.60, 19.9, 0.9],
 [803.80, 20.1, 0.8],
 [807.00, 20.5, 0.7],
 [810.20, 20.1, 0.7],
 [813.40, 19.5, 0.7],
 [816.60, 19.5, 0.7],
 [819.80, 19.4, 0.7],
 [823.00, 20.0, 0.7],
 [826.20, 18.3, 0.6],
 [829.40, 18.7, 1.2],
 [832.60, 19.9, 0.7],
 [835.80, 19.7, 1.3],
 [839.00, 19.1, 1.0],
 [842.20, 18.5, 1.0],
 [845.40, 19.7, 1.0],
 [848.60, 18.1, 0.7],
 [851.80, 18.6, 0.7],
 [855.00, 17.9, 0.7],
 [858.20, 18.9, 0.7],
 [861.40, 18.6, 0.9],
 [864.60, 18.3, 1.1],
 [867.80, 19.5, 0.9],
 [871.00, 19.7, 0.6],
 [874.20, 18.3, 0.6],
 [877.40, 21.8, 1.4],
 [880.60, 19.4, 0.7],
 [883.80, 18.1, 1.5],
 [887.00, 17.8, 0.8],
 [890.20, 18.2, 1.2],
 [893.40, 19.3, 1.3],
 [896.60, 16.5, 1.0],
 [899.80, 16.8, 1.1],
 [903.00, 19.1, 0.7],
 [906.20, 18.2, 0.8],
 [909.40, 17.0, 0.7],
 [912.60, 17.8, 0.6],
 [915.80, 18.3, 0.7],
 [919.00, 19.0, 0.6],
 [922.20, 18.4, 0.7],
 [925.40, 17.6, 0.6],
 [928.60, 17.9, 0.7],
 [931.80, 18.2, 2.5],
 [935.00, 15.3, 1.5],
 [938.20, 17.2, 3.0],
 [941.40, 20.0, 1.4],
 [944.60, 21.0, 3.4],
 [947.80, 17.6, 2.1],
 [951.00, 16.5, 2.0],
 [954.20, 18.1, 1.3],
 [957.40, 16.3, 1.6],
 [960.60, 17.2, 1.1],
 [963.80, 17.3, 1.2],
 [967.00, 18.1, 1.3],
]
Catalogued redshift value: 0.17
